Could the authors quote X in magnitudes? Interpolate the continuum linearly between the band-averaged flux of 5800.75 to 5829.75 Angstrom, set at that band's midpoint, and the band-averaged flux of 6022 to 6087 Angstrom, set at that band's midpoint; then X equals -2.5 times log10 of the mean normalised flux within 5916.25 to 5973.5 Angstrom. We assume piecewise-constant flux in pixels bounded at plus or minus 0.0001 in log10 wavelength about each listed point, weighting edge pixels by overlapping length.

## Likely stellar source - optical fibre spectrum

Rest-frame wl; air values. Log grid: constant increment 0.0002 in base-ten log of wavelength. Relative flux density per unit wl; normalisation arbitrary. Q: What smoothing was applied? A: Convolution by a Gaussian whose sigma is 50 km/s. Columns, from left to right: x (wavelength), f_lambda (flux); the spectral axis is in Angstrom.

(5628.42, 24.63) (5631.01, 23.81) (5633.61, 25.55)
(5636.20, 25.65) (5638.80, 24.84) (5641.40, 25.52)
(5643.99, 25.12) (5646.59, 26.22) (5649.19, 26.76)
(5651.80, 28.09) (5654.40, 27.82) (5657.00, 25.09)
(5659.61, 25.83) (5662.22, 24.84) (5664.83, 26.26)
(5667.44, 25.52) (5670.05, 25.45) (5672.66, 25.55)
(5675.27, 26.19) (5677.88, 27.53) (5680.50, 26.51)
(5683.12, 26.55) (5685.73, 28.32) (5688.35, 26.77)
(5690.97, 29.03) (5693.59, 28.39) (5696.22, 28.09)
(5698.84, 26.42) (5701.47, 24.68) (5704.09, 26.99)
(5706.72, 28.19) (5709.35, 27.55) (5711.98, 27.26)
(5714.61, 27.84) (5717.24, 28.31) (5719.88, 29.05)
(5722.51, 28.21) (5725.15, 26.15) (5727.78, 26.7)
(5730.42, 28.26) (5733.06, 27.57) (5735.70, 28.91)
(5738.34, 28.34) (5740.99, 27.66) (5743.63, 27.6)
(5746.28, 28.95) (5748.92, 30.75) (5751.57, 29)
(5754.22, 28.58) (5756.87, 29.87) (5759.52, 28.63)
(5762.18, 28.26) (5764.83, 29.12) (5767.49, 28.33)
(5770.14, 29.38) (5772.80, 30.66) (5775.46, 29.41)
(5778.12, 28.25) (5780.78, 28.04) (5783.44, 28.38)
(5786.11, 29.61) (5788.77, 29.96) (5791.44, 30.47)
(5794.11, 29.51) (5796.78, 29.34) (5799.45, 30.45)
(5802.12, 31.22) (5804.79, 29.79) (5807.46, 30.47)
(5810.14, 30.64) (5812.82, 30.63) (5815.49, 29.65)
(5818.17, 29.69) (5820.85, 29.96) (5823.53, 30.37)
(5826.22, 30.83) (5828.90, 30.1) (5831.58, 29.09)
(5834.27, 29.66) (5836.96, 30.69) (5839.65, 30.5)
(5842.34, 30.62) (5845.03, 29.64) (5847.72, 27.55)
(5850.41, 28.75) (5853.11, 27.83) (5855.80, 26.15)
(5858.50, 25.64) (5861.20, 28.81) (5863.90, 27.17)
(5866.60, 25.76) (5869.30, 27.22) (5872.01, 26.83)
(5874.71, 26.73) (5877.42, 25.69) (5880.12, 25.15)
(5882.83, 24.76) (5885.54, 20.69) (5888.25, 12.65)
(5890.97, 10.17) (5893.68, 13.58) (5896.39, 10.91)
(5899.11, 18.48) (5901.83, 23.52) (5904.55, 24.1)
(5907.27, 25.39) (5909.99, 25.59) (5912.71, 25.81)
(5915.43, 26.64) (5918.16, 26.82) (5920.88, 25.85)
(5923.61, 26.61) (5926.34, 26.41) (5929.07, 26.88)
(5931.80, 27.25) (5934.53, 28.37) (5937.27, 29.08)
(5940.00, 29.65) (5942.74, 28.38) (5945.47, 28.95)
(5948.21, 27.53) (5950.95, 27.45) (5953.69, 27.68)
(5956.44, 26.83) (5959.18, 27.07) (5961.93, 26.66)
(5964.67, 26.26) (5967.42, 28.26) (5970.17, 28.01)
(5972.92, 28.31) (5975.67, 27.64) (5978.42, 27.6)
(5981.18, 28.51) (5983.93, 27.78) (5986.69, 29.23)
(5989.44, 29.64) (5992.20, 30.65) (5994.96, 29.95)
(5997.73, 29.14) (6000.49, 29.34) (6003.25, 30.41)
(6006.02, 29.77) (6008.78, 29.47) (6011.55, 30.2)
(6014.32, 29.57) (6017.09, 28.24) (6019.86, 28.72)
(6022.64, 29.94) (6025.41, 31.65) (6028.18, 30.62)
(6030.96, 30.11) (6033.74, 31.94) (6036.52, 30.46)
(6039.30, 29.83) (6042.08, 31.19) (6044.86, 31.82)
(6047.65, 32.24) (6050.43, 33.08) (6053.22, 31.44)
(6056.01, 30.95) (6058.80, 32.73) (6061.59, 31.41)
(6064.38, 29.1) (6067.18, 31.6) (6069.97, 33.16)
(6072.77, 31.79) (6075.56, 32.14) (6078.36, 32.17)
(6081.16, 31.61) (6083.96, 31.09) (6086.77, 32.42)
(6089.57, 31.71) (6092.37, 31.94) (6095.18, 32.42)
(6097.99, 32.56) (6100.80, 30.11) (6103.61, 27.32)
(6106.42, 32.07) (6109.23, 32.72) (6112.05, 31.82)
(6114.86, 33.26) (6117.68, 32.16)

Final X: 0.13 mag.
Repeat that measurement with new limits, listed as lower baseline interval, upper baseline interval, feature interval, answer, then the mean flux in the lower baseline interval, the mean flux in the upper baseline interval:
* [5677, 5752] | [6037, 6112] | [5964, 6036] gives 0.05 mag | 27.8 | 31.6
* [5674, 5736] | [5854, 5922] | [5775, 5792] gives -0.14 mag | 27.5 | 23.2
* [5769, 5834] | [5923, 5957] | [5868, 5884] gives 0.11 mag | 29.8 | 27.8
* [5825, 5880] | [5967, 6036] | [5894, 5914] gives 0.31 mag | 28.2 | 29.4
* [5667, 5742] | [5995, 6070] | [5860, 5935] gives 0.23 mag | 27.3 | 30.6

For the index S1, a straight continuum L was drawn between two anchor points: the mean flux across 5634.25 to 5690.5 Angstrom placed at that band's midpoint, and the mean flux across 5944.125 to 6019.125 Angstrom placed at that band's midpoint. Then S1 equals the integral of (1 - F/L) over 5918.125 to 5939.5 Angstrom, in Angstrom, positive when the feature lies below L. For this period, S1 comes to 0.7 Angstrom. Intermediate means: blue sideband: 26.2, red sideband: 28.5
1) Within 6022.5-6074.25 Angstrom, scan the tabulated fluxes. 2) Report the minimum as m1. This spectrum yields 29.1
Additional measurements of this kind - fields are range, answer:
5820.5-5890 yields 12.65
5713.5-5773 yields 26.15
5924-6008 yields 26.26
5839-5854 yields 27.55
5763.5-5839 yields 28.04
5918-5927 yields 25.85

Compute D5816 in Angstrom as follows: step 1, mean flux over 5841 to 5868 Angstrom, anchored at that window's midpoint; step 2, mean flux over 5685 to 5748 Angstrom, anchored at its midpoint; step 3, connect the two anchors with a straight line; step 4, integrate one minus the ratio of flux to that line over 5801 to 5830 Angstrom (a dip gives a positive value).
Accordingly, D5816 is -2.6 Angstrom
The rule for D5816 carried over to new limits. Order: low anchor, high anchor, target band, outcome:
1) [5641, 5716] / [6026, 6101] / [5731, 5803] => -3.3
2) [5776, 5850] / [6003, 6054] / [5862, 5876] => 1.5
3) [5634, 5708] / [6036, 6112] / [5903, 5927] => 3.0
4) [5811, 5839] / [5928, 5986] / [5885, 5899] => 7.4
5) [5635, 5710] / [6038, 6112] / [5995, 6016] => 0.7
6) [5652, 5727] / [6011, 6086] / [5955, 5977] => 2.0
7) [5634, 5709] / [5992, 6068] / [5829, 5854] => -0.9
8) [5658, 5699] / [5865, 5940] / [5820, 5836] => -3.4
